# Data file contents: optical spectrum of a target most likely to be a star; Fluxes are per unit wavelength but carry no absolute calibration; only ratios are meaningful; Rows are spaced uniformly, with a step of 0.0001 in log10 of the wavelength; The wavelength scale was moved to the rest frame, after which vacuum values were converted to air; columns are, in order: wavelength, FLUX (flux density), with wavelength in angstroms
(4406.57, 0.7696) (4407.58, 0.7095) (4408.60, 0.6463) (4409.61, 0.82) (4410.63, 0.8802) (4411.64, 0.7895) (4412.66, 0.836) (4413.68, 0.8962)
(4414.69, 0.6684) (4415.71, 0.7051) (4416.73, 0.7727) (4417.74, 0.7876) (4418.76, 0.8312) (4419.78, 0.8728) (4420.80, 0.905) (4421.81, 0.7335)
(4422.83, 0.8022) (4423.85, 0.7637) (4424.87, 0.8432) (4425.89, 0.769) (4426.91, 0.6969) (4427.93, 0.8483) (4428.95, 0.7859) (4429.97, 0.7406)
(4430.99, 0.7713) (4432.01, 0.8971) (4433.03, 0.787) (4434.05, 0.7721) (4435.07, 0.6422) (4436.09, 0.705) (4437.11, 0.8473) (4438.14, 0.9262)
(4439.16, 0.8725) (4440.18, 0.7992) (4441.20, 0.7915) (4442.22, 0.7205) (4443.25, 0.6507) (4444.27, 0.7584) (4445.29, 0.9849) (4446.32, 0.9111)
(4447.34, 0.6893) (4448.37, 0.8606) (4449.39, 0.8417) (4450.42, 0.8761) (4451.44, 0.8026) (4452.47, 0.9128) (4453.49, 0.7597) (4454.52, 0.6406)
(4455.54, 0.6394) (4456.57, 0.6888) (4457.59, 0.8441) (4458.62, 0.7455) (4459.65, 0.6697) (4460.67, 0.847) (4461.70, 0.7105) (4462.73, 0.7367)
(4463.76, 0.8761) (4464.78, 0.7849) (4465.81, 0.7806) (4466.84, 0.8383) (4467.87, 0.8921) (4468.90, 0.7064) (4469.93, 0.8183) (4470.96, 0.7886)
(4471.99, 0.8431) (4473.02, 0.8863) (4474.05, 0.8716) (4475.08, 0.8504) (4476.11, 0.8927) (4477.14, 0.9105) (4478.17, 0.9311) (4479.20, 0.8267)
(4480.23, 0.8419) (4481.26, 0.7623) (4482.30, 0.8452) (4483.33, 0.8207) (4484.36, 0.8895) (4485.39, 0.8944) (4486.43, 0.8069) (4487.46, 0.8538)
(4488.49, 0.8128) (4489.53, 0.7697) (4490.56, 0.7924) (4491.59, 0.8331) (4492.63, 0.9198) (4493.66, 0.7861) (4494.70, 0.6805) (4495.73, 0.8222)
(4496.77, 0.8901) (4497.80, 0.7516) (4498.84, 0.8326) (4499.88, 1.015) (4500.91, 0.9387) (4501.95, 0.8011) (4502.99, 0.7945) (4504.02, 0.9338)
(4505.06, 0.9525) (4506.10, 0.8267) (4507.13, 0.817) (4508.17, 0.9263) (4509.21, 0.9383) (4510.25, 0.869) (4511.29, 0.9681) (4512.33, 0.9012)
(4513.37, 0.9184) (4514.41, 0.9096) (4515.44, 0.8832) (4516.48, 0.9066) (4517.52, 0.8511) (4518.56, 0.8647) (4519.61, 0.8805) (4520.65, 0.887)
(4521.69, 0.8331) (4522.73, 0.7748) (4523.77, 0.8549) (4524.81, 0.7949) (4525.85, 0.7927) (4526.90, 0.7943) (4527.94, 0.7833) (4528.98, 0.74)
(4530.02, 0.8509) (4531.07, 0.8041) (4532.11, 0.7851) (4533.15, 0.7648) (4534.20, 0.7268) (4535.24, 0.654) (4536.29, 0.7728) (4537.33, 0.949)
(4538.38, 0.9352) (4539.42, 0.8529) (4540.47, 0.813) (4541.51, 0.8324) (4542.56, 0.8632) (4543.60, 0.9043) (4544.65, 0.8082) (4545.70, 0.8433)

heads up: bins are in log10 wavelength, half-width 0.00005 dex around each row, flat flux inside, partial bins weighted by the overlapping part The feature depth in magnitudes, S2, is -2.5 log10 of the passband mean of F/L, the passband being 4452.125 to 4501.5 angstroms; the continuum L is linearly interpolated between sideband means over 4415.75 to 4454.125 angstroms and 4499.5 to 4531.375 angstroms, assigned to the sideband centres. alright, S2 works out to 0.02 mag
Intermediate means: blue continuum 0.802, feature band 0.818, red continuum 0.864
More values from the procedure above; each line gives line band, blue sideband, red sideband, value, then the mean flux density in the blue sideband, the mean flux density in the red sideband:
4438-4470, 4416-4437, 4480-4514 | 0.03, 0.787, 0.855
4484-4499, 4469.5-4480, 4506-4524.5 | 0.06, 0.862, 0.879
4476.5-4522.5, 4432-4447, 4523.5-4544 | -0.07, 0.8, 0.813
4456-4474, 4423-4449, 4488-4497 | 0.01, 0.794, 0.809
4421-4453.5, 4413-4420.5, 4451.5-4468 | -0.02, 0.794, 0.771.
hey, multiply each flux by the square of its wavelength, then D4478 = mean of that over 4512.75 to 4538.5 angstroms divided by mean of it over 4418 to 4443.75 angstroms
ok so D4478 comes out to 1.09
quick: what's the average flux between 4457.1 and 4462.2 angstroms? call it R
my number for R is 0.763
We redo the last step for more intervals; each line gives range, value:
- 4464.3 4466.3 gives 0.782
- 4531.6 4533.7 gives 0.773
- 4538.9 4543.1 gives 0.842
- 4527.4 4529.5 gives 0.764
